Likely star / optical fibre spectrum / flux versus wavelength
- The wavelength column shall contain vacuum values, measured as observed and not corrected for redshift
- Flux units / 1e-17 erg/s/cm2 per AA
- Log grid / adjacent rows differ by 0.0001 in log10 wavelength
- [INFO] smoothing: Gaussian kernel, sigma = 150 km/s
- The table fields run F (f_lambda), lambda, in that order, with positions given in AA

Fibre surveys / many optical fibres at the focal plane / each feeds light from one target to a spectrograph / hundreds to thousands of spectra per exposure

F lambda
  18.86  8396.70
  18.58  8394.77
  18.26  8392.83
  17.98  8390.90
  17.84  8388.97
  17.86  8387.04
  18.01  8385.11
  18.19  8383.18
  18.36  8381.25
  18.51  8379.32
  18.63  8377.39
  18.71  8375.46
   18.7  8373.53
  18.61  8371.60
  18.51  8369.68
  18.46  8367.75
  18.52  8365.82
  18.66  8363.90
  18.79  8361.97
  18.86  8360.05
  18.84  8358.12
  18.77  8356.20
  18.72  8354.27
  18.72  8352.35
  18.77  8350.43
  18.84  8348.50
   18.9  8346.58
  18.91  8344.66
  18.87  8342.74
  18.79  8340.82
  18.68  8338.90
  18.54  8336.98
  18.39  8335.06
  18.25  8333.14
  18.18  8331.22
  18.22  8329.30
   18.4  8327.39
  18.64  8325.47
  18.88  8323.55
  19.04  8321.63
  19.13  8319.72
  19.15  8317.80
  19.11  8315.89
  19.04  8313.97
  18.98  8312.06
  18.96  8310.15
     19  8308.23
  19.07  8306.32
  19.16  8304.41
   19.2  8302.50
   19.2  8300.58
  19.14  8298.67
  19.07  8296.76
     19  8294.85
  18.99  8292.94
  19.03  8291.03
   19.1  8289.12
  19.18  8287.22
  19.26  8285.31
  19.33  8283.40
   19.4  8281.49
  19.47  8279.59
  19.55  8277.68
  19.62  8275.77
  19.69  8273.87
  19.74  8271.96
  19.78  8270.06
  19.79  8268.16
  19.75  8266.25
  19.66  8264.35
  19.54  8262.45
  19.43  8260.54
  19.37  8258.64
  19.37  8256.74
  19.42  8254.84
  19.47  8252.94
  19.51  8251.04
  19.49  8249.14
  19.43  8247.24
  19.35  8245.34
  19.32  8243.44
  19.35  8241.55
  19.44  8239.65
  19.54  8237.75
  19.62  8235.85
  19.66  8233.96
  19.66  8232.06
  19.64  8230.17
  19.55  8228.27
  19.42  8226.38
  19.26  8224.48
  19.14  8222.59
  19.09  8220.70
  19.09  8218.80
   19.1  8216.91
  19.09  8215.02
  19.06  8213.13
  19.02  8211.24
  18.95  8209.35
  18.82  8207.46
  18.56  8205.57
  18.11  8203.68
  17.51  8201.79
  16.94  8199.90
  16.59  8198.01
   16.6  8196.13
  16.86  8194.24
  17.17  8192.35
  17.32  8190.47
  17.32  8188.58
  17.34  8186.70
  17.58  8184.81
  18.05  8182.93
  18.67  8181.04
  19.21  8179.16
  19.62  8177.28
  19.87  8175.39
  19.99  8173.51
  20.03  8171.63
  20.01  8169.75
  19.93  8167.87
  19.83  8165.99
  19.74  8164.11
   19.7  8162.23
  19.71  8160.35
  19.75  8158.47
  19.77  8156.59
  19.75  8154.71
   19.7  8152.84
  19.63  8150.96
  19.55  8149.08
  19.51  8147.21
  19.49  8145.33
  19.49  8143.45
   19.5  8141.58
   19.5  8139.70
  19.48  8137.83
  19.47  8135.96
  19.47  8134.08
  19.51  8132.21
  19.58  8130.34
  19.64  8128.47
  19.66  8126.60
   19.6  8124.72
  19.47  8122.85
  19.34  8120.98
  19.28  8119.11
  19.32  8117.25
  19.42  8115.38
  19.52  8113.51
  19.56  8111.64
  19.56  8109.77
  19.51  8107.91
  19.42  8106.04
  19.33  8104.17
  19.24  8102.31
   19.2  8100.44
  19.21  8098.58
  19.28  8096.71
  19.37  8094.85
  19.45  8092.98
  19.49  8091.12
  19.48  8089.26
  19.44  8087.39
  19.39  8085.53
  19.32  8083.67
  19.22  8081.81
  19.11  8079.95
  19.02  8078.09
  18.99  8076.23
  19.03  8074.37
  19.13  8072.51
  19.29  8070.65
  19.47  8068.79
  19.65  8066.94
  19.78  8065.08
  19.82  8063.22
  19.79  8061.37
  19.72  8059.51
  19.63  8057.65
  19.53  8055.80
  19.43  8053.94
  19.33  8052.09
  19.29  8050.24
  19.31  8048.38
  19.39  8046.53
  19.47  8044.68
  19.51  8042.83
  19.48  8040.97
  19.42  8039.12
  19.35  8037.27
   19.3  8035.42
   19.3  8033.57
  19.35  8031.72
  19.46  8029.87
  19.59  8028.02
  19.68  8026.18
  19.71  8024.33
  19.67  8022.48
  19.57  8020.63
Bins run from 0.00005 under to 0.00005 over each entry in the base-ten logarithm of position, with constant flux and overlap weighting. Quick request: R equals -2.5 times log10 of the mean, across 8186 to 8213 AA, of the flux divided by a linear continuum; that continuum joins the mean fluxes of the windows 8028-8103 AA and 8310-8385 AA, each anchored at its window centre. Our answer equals 0.08 mag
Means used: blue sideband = 19.4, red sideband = 18.7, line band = 17.7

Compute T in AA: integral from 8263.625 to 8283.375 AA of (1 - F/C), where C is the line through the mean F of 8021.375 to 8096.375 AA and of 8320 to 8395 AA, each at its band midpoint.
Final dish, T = -0.9 AA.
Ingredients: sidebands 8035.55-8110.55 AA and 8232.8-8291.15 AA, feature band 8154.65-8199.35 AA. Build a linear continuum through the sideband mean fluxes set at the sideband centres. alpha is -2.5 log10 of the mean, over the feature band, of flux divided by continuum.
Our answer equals 0.04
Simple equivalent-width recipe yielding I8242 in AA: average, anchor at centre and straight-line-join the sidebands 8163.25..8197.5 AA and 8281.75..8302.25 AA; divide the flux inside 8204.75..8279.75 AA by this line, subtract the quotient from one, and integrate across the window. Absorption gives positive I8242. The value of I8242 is -2.0 AA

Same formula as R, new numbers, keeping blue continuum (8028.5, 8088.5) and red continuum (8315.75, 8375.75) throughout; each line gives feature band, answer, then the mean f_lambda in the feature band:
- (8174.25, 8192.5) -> 0.05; 18.3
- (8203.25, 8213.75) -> 0.01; 18.8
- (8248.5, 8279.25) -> -0.04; 19.6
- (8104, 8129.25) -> -0.01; 19.5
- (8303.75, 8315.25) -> -0.01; 19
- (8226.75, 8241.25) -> -0.03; 19.6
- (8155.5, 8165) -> -0.03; 19.7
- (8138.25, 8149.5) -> -0.02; 19.5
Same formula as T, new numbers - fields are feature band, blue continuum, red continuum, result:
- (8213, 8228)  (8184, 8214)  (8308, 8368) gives -1.08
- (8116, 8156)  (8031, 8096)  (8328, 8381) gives -0.65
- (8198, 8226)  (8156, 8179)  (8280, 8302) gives 1.34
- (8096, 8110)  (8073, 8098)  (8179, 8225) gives -0.17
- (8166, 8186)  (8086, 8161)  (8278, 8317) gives 0.09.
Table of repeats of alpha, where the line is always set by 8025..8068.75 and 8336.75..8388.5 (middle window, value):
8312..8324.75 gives -0.017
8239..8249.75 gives -0.025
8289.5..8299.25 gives -0.014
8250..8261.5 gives -0.029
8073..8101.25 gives 0.007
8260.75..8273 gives -0.045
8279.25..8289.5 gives -0.027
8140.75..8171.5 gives -0.028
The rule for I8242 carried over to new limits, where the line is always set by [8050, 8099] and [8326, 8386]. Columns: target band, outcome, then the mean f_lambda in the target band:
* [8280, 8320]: -0.8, 19.1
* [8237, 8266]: -0.9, 19.5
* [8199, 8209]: 0.5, 18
